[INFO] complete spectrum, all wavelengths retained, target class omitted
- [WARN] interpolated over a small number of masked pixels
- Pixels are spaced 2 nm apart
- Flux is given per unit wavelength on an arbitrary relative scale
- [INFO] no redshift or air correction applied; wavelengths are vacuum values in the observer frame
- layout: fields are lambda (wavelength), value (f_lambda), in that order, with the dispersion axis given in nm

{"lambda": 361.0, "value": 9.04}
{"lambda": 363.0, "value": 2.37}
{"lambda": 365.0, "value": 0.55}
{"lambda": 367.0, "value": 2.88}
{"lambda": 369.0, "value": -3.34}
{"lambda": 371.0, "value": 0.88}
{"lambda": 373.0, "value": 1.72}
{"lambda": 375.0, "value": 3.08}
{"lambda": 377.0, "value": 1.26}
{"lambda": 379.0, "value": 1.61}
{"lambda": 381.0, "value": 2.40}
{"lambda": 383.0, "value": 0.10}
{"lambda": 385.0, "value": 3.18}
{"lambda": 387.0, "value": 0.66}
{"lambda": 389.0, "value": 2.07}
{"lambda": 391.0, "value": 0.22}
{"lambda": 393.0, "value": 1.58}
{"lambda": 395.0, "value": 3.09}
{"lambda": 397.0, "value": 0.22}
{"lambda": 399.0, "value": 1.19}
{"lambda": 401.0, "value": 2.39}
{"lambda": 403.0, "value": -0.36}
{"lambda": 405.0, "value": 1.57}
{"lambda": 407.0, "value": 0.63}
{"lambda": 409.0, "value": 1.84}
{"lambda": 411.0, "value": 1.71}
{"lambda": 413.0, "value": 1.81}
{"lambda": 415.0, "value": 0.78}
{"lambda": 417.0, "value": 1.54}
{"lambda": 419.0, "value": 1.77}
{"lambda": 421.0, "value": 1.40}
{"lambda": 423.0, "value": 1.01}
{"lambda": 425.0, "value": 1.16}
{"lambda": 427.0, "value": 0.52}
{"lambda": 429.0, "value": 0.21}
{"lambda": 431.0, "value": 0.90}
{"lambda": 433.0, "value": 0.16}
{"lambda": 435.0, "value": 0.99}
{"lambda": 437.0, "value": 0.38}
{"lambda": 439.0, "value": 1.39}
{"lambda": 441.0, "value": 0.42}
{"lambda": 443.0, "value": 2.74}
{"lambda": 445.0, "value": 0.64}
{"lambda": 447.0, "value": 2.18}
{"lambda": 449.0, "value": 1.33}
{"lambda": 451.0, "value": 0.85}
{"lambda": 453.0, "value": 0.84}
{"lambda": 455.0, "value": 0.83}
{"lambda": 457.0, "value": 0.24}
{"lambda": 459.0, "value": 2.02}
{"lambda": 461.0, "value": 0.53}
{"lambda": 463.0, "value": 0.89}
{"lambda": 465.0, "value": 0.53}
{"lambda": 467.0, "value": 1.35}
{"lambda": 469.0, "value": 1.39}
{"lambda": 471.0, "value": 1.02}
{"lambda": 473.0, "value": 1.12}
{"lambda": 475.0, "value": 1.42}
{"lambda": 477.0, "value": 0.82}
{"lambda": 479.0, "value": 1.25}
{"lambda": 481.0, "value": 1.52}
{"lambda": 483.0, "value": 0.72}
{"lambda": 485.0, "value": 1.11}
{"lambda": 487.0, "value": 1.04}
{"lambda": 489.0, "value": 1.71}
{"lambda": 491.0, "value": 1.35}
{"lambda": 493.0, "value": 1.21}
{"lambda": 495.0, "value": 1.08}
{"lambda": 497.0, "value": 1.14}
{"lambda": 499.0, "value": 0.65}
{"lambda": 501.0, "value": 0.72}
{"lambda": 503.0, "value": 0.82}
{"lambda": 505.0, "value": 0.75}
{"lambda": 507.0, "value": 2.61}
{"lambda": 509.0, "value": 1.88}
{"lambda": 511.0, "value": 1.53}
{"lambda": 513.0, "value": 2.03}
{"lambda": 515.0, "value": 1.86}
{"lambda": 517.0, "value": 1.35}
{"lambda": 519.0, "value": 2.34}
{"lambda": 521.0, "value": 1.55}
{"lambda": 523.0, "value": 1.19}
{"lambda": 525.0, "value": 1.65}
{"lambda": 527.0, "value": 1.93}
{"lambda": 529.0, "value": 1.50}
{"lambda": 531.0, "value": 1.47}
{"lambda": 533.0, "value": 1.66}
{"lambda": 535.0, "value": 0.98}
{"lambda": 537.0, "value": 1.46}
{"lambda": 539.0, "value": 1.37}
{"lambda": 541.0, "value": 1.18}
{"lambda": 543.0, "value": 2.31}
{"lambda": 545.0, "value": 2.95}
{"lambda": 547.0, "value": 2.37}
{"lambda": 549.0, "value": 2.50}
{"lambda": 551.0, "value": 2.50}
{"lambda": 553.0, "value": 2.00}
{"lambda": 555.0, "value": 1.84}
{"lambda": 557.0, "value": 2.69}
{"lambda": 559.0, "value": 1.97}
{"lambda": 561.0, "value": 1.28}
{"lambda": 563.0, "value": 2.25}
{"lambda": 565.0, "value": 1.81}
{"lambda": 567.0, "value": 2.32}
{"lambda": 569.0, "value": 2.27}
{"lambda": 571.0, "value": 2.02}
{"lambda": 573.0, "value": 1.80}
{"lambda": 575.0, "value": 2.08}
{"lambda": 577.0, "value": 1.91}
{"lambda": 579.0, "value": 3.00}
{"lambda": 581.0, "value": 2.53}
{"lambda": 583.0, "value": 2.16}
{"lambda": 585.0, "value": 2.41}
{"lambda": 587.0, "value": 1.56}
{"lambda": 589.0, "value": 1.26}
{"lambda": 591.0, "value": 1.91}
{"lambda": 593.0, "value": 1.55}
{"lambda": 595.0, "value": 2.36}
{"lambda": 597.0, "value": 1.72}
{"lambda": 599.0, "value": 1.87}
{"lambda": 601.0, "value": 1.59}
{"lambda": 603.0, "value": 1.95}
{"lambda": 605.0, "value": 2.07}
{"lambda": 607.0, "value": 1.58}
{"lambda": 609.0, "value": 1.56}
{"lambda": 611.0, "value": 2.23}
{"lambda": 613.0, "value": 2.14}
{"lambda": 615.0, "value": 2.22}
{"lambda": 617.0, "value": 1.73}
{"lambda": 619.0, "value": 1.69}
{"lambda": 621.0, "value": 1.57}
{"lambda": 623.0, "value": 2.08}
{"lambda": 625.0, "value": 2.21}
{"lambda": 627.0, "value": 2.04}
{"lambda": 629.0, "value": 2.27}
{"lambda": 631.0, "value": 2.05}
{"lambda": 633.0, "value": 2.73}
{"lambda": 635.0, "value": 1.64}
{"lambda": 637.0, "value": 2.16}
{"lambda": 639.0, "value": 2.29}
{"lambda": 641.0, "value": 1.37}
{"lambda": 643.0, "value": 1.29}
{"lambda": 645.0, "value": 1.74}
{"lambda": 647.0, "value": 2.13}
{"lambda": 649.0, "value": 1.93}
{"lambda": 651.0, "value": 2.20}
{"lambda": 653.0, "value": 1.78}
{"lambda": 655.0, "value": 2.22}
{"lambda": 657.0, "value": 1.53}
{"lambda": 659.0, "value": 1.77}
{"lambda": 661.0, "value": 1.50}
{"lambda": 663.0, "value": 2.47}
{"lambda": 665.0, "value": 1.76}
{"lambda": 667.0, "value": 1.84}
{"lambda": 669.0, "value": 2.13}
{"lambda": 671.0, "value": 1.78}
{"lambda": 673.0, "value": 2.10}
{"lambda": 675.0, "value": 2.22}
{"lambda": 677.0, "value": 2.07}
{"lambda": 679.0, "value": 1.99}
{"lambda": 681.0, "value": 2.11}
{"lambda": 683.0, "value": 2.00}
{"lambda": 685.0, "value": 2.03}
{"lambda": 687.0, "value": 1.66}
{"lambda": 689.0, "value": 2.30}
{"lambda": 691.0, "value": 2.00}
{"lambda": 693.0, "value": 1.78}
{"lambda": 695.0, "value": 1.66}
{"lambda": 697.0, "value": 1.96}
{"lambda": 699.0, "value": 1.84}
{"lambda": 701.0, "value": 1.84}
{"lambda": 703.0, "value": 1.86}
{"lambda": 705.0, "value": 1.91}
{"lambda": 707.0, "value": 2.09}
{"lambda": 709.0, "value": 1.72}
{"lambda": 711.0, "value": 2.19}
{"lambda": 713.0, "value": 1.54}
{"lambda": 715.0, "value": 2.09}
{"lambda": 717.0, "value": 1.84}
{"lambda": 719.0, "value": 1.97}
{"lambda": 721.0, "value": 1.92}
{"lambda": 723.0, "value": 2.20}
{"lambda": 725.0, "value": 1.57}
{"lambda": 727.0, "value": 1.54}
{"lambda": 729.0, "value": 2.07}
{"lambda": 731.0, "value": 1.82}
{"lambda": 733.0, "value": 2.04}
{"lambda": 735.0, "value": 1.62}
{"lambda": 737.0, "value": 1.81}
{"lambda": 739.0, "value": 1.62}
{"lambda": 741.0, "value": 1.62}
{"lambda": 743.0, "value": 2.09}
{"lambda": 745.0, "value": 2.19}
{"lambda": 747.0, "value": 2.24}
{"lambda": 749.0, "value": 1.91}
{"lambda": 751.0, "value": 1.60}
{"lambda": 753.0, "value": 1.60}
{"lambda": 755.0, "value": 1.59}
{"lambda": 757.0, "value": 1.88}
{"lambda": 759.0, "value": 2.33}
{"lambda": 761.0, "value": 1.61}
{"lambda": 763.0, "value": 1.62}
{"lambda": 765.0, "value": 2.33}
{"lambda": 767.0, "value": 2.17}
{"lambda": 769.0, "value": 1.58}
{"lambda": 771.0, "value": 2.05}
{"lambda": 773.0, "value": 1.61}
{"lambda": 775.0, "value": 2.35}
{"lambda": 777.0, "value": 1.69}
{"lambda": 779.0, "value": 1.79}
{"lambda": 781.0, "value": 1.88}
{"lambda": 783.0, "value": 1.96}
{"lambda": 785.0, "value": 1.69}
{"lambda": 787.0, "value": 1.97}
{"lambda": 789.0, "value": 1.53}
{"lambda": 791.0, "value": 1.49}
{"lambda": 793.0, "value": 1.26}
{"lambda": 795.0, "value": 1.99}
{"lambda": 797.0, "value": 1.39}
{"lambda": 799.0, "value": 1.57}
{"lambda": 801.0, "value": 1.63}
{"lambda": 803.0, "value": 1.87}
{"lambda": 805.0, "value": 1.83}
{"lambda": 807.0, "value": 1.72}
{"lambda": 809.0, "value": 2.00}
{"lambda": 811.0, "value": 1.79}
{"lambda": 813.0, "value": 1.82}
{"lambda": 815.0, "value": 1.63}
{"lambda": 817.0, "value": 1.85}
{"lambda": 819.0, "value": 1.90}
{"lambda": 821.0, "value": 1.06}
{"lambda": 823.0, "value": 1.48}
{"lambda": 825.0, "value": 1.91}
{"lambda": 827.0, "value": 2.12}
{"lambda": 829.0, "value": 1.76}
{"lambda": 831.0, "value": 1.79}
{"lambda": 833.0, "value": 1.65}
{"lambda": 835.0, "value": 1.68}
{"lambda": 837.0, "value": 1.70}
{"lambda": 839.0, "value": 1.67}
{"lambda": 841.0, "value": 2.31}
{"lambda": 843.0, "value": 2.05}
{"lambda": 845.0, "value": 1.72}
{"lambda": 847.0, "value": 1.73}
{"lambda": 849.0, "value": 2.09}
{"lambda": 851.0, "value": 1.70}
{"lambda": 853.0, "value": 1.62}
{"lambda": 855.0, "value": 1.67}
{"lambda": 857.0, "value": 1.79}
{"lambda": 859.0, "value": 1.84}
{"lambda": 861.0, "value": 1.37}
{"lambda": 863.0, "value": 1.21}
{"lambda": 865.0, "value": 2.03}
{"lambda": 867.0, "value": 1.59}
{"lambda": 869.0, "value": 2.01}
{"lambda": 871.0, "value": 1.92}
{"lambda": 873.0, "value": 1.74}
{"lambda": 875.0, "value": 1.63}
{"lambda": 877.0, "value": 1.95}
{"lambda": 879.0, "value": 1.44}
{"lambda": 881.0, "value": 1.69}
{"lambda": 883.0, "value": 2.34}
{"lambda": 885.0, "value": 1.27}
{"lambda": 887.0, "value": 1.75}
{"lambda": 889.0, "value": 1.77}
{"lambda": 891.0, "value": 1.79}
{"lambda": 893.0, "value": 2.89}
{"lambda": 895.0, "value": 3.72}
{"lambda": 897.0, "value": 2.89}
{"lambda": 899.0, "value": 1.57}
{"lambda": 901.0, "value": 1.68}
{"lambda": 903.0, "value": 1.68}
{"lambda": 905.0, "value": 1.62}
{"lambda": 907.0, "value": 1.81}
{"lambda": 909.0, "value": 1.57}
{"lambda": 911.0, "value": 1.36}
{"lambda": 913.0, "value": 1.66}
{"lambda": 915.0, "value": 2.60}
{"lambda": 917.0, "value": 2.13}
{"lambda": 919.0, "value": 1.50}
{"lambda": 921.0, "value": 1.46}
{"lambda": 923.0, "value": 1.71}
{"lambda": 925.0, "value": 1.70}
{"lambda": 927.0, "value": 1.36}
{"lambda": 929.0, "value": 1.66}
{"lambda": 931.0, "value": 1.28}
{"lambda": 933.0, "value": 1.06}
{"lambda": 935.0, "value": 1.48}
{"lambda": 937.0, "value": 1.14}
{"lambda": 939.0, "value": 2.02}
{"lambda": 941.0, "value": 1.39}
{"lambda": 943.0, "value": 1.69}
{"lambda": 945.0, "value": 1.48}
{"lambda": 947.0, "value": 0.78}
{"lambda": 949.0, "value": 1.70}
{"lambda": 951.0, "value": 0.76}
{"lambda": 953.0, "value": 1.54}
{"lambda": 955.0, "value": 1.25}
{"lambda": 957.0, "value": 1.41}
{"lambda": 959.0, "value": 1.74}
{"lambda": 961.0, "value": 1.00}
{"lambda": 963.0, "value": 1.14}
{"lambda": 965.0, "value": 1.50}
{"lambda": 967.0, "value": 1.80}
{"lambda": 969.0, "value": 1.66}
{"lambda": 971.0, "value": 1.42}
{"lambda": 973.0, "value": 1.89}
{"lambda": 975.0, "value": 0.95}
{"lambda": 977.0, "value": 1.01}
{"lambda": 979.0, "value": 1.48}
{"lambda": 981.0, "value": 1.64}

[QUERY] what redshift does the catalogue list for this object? 0.362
